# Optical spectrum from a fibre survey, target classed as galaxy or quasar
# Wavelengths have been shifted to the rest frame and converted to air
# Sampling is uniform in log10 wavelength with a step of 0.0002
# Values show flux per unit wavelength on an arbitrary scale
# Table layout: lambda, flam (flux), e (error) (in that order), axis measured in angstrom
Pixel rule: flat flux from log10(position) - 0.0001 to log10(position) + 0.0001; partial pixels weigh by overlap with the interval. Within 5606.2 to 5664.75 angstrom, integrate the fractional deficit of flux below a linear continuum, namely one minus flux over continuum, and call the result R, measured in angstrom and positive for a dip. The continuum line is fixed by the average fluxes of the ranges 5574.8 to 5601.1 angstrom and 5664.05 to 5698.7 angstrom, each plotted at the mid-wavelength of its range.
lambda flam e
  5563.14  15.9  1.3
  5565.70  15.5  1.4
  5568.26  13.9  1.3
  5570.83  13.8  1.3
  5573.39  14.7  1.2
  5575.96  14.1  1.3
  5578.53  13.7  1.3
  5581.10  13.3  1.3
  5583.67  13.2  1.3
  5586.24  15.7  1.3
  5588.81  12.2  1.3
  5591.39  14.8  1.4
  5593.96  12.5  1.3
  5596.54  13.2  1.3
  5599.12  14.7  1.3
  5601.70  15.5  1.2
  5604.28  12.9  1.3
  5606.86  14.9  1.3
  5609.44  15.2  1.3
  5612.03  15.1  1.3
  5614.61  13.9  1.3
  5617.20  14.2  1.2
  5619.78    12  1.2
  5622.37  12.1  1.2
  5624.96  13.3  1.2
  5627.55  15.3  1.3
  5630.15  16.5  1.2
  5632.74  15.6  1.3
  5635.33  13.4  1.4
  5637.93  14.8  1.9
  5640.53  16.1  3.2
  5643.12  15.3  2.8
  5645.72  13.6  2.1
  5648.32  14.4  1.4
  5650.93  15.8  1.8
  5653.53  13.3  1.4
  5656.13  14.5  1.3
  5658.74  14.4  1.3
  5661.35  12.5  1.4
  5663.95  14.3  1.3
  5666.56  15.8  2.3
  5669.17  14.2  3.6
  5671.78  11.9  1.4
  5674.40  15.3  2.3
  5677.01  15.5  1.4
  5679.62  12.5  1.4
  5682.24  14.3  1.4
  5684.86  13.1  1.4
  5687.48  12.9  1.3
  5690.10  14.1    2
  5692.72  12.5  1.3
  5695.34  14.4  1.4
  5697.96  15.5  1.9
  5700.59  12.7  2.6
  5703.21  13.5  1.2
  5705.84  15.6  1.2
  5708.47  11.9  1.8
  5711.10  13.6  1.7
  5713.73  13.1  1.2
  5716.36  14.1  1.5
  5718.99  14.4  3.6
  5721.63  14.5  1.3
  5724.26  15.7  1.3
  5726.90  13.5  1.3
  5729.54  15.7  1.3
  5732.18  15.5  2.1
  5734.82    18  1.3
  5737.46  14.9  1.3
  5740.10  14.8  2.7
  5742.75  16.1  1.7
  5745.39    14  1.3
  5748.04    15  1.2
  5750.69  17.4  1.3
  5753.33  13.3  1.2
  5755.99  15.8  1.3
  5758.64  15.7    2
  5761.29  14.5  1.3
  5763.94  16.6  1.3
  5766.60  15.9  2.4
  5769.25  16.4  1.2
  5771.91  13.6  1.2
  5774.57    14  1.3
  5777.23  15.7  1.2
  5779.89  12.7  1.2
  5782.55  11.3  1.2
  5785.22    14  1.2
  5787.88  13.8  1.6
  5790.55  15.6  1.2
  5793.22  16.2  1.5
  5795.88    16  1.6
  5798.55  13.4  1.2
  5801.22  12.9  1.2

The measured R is -2.0 angstrom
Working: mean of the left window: 13.8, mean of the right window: 14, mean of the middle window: 14.4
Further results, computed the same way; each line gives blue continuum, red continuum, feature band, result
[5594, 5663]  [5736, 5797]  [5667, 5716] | 2.8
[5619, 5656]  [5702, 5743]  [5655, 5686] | 1.0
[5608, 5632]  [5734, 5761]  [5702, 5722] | 1.7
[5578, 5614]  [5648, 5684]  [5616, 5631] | 0.3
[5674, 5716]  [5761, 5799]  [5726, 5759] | -2.5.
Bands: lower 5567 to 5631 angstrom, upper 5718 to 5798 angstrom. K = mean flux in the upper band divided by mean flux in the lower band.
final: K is 1.1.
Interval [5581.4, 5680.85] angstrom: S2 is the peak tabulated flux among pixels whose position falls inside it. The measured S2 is 16.5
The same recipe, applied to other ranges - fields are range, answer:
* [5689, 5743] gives 18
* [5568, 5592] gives 15.7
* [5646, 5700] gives 15.8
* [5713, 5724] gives 14.5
